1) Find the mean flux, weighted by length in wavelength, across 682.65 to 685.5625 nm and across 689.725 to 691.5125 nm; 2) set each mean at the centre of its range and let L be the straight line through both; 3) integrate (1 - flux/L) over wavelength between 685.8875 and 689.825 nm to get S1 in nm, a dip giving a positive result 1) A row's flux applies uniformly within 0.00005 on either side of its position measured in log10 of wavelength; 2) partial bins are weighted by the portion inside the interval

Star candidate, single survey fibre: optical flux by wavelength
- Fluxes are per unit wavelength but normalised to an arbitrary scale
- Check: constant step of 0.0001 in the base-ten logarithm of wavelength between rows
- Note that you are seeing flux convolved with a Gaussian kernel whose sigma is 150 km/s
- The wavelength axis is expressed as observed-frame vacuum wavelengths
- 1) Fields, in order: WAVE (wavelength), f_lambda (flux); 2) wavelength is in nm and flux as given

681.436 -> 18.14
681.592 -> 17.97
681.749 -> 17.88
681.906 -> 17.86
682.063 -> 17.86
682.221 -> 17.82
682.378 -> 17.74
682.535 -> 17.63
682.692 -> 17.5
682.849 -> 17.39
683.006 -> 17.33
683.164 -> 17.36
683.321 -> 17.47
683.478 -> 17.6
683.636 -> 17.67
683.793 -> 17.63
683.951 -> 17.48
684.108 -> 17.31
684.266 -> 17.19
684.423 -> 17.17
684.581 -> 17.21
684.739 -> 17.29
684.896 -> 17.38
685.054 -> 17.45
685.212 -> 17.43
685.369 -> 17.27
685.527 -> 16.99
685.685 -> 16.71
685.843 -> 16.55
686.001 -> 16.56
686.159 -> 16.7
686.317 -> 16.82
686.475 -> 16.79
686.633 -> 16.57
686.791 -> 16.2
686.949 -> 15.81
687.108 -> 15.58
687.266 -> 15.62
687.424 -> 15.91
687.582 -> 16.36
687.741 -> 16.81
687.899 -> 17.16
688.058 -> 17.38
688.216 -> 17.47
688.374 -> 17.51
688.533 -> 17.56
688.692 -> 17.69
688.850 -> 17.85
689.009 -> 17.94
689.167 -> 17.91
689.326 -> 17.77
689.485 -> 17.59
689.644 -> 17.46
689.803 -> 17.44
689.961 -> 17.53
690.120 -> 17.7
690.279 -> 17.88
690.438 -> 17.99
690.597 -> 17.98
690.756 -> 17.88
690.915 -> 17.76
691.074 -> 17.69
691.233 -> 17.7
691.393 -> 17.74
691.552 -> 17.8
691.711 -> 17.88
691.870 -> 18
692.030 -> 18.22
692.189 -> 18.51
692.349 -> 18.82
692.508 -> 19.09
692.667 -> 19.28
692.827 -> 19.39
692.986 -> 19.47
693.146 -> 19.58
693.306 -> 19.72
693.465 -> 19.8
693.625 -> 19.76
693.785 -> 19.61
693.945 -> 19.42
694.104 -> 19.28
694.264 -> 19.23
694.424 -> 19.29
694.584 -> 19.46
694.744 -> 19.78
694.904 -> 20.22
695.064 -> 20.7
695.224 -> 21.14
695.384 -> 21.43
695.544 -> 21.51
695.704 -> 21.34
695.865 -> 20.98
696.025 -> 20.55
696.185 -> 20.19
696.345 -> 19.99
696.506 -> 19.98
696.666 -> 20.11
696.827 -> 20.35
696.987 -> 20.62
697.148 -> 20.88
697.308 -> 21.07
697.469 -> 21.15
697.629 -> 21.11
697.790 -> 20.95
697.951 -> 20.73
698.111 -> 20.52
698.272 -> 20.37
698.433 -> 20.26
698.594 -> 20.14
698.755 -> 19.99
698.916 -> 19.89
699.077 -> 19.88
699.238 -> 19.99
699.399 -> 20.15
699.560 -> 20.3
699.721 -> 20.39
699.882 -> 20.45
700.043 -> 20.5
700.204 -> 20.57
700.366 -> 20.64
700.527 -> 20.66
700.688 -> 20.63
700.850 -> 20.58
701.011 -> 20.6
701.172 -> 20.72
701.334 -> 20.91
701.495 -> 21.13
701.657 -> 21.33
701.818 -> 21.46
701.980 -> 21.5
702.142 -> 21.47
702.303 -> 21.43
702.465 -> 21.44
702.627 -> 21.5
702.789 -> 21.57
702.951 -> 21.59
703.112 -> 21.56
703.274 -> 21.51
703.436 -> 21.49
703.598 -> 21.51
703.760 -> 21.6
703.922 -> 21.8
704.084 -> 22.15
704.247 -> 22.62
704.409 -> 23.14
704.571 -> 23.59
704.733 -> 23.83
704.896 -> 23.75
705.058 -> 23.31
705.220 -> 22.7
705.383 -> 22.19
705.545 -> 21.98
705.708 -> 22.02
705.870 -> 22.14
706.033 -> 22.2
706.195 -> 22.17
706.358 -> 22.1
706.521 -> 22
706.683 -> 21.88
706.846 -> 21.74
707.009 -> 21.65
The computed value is 0.14 nm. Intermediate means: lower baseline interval 17.4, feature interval 17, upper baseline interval 17.8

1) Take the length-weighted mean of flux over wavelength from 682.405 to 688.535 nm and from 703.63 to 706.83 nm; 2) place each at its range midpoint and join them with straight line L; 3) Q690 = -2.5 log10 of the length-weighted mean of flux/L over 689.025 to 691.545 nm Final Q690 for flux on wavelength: 0.04 mag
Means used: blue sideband 17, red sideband 22.4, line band 17.7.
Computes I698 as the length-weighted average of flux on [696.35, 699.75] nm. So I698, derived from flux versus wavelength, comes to 20.4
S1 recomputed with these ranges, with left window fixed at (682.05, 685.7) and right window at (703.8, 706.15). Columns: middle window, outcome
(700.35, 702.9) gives 0.08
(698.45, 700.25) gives 0.09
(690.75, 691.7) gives 0.07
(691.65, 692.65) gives 0.05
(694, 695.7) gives -0.01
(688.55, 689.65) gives 0.06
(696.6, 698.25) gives 0.00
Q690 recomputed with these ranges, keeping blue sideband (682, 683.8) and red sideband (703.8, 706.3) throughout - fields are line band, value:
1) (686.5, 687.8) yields 0.15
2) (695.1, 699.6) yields 0.02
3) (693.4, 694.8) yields 0.03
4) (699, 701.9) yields 0.05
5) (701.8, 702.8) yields 0.03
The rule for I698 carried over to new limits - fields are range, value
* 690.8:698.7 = 19.8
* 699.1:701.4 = 20.5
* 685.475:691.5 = 17.2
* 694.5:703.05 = 20.7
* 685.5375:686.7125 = 16.7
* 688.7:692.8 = 18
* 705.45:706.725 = 22.1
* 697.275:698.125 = 21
